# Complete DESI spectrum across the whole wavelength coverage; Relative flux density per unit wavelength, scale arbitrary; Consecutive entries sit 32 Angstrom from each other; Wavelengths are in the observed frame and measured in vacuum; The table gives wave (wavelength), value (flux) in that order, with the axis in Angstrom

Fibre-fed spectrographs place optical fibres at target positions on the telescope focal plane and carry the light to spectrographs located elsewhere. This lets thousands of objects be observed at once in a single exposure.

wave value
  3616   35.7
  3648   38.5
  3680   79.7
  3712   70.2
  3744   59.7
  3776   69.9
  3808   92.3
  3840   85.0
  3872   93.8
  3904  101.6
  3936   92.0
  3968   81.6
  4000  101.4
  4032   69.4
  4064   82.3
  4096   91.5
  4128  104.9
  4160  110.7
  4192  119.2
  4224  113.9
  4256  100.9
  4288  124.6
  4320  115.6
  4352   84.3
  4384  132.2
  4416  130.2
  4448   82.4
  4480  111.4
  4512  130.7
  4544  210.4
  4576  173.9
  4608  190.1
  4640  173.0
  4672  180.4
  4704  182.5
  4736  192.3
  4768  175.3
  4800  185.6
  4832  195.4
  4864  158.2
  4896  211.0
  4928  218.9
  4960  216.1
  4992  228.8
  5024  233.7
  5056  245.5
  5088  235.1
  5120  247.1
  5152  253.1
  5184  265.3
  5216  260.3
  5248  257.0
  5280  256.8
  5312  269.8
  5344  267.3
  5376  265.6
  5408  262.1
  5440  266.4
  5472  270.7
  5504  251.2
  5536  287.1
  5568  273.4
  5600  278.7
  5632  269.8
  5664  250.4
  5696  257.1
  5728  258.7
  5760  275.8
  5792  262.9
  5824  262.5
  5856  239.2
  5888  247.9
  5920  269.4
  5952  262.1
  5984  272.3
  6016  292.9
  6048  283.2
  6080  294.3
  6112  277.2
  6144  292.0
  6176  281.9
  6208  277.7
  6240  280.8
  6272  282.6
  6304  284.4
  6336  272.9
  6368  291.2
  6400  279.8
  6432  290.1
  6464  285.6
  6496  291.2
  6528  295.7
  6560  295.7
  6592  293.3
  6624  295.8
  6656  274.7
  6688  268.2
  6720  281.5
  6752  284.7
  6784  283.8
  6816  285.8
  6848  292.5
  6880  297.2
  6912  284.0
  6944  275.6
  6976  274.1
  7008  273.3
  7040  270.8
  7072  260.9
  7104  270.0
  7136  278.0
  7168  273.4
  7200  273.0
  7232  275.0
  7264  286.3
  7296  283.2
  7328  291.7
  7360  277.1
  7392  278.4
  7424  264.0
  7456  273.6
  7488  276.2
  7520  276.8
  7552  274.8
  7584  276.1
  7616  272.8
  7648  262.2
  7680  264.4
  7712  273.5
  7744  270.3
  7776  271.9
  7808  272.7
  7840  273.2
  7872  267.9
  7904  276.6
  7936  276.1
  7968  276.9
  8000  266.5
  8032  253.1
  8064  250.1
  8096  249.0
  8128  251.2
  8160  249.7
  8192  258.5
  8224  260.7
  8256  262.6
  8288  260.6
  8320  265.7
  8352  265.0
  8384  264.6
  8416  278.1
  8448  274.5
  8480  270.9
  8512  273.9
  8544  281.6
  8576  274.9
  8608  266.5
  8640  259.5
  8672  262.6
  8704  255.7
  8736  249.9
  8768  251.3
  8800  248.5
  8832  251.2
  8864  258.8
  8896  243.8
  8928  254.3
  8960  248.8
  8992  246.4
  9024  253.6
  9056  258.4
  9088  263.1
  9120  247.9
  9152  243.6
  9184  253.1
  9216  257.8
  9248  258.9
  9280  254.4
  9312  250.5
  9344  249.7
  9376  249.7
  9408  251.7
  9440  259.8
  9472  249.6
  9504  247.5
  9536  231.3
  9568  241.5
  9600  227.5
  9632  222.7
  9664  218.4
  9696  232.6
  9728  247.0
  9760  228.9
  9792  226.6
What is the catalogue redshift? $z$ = 0.132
